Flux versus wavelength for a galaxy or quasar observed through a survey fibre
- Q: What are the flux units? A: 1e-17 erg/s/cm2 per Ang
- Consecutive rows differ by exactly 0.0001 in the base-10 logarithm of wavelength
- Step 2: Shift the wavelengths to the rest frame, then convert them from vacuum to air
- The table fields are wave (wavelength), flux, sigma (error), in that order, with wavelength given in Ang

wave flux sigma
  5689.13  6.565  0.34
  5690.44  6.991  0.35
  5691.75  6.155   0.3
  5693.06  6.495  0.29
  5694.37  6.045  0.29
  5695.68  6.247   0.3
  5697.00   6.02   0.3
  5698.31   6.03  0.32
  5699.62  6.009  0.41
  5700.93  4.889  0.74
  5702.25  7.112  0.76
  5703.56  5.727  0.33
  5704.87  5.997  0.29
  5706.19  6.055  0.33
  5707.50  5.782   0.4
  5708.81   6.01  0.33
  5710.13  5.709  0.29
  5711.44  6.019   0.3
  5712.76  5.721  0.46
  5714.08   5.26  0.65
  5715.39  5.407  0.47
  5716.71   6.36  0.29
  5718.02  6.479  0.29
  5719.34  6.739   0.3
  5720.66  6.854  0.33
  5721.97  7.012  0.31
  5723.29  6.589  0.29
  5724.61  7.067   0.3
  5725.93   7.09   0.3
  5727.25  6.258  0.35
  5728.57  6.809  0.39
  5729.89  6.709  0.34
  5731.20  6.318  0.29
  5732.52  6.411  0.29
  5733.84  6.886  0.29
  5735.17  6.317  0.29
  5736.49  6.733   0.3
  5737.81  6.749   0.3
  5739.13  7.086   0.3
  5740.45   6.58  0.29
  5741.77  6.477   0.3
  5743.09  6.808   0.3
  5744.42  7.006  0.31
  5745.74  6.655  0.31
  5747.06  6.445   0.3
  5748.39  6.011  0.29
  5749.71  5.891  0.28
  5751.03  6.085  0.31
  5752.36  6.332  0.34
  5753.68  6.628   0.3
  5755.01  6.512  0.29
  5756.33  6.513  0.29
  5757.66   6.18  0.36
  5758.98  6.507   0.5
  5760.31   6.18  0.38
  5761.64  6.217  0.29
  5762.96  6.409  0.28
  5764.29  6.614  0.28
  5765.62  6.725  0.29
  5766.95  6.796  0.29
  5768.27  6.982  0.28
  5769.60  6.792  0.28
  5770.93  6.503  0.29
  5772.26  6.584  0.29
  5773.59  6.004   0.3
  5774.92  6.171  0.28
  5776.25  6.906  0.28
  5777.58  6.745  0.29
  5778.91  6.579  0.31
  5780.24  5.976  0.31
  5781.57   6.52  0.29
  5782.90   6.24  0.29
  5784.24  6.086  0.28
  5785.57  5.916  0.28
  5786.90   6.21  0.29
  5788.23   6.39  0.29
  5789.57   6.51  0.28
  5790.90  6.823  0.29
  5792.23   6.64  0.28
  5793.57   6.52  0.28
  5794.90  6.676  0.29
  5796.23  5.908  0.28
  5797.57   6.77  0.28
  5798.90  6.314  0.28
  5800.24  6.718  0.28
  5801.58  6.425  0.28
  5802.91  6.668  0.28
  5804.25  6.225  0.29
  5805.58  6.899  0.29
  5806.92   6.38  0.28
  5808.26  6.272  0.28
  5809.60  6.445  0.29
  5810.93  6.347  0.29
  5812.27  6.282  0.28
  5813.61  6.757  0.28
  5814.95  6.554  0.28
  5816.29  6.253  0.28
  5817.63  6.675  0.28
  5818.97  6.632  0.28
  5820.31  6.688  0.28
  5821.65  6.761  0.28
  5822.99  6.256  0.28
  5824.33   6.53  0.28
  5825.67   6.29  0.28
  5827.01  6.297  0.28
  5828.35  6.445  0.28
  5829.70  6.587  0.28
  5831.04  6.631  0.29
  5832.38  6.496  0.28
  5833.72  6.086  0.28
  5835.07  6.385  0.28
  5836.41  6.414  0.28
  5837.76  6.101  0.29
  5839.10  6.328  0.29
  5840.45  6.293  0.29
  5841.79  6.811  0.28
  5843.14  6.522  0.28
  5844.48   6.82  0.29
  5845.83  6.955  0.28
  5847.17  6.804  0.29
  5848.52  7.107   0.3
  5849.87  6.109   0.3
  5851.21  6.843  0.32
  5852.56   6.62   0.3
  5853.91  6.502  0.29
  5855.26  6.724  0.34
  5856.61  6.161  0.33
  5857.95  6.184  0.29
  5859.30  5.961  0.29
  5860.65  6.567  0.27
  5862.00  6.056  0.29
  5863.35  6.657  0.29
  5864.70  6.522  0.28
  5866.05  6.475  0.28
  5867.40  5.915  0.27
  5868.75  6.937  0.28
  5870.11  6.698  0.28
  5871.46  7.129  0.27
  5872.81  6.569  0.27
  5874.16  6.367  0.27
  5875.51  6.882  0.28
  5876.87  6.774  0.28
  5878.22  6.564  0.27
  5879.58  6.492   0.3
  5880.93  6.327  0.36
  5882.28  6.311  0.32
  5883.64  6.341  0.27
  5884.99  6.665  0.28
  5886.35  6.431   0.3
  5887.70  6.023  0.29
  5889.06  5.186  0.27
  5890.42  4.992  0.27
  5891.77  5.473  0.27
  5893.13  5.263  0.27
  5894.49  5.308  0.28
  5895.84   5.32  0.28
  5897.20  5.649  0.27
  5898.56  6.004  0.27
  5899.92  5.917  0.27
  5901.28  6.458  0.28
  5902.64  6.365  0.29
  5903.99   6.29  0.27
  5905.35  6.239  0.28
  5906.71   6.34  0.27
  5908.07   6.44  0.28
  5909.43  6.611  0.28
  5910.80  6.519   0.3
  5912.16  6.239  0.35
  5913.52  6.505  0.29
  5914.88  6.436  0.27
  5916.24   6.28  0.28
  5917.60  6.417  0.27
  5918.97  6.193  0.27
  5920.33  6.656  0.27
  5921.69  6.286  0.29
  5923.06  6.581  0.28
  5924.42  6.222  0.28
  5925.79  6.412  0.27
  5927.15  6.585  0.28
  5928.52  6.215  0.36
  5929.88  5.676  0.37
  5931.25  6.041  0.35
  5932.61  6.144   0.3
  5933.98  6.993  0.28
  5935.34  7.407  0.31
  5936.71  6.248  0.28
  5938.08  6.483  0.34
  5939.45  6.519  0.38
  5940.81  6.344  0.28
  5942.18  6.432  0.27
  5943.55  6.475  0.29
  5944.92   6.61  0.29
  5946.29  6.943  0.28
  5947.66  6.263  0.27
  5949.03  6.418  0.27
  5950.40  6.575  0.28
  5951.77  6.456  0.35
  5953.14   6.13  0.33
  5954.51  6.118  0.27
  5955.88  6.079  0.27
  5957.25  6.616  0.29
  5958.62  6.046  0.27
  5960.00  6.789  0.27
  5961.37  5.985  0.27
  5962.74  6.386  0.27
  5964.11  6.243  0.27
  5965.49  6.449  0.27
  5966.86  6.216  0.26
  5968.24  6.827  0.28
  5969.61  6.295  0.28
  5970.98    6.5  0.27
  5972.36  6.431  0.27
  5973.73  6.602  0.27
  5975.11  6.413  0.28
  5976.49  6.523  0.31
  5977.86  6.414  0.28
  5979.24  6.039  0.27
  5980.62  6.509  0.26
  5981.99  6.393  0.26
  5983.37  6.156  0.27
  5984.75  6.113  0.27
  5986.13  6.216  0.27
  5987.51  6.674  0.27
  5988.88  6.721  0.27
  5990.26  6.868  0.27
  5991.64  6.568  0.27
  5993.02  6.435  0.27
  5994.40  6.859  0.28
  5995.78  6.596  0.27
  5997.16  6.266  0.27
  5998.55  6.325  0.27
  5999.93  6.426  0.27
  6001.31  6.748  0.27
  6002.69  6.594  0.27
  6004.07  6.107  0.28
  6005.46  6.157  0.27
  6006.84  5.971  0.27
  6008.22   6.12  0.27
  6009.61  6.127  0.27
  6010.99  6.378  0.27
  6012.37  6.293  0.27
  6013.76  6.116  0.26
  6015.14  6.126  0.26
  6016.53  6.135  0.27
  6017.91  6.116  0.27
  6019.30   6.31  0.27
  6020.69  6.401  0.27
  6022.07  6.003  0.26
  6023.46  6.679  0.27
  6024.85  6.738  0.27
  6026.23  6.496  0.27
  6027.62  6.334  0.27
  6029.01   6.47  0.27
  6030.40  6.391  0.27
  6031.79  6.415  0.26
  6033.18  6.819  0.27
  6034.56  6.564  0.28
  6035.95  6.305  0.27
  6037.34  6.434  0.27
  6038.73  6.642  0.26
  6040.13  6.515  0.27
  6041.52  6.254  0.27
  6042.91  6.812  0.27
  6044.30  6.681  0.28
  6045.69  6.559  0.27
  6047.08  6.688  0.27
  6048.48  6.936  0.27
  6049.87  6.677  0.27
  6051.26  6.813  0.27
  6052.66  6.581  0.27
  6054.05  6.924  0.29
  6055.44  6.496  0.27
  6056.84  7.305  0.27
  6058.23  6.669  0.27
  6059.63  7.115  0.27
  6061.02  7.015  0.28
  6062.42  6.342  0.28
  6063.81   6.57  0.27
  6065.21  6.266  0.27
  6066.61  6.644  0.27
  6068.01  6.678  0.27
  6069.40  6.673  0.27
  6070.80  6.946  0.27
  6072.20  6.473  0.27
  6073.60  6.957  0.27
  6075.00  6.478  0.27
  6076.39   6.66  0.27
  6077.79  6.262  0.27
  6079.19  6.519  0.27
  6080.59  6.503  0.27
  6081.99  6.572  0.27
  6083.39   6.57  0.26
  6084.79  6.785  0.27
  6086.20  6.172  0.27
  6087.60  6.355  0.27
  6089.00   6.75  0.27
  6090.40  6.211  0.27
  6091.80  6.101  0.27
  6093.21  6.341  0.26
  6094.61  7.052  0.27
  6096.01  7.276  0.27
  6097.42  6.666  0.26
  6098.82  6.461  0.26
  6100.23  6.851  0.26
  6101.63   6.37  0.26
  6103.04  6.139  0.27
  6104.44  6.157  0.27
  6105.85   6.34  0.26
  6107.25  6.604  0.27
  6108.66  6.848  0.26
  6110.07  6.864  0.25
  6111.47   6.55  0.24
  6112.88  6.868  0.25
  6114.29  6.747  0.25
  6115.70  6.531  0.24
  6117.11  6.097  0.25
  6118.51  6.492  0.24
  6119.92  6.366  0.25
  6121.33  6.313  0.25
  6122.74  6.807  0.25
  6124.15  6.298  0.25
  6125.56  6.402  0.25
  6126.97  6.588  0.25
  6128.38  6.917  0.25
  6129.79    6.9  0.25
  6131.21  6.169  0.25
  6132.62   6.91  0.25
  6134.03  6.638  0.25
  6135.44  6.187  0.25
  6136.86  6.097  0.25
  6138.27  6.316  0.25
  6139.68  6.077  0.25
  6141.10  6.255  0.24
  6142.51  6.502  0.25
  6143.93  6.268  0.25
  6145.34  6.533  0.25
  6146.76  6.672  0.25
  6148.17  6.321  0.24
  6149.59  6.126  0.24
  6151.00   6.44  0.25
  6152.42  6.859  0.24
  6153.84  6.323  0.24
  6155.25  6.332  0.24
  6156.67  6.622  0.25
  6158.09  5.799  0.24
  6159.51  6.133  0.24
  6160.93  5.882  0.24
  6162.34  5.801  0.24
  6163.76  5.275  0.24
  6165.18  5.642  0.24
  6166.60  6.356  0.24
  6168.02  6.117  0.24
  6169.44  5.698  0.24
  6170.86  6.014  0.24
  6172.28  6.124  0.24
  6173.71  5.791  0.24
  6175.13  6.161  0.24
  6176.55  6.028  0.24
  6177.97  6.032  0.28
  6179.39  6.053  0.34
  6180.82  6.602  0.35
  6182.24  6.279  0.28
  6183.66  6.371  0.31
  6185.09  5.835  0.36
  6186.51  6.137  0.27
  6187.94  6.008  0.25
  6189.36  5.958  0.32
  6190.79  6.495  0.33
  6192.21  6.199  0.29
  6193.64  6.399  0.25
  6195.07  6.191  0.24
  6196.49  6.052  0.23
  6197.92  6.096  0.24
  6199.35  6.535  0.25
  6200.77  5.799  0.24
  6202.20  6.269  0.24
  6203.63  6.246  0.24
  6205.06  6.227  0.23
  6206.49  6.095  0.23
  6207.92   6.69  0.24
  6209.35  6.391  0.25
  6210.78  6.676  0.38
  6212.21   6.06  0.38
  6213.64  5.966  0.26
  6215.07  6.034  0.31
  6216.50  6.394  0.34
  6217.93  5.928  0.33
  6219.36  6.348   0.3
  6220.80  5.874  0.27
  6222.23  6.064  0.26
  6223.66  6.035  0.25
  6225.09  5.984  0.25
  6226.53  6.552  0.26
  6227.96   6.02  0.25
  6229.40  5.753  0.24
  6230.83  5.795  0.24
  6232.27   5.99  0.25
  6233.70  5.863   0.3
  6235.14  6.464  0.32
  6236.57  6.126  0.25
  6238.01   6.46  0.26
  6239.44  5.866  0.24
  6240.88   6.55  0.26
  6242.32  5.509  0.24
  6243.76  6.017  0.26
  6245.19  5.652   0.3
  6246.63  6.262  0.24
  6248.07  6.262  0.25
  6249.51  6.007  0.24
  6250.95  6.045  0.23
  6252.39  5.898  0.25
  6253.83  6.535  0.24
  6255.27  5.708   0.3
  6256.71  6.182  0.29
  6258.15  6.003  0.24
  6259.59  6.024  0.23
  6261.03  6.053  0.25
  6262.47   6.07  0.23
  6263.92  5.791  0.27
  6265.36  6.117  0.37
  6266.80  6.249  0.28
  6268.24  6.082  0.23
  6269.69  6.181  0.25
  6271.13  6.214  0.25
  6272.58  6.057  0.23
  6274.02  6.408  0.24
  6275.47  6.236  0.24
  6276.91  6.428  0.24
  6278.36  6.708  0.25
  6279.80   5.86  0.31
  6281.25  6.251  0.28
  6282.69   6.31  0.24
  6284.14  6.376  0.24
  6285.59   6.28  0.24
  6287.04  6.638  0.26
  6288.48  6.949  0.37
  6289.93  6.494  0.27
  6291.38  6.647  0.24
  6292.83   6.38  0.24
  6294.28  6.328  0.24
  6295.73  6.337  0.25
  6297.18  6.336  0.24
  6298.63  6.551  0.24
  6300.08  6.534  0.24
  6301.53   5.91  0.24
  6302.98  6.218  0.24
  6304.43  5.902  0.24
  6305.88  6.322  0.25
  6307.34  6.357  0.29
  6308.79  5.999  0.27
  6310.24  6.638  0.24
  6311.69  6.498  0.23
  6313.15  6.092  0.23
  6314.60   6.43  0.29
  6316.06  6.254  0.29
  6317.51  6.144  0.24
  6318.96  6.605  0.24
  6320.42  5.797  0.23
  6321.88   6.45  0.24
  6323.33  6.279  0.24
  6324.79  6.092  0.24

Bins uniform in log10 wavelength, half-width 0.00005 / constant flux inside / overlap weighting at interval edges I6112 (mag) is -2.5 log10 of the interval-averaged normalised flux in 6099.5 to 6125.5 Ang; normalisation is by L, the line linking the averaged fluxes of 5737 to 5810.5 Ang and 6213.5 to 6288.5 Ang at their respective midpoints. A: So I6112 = -0.05 mag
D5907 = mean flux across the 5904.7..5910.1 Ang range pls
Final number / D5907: 6.41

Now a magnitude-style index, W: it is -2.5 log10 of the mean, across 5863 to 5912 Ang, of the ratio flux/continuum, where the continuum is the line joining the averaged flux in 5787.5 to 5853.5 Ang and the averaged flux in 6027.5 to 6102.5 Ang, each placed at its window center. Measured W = 0.05 mag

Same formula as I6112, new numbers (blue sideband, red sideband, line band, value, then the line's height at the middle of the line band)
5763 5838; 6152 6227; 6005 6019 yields 0.02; 6.29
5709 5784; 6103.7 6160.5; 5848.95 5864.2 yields 0.01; 6.46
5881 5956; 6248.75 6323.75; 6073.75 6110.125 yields -0.05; 6.25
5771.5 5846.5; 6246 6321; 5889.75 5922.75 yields 0.06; 6.42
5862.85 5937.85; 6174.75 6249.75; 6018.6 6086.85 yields -0.06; 6.22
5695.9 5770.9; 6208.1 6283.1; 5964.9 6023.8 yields -0.02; 6.25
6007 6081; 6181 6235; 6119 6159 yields -0.02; 6.32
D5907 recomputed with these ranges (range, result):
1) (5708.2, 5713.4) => 5.86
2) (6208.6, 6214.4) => 6.28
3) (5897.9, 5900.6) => 5.95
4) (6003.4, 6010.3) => 6.09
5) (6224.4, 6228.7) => 6.17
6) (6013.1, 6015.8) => 6.13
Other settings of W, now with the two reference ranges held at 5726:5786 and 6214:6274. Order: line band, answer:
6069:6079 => -0.069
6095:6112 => -0.069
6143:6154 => -0.050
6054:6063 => -0.100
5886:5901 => 0.141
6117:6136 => -0.059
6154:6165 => 0.030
